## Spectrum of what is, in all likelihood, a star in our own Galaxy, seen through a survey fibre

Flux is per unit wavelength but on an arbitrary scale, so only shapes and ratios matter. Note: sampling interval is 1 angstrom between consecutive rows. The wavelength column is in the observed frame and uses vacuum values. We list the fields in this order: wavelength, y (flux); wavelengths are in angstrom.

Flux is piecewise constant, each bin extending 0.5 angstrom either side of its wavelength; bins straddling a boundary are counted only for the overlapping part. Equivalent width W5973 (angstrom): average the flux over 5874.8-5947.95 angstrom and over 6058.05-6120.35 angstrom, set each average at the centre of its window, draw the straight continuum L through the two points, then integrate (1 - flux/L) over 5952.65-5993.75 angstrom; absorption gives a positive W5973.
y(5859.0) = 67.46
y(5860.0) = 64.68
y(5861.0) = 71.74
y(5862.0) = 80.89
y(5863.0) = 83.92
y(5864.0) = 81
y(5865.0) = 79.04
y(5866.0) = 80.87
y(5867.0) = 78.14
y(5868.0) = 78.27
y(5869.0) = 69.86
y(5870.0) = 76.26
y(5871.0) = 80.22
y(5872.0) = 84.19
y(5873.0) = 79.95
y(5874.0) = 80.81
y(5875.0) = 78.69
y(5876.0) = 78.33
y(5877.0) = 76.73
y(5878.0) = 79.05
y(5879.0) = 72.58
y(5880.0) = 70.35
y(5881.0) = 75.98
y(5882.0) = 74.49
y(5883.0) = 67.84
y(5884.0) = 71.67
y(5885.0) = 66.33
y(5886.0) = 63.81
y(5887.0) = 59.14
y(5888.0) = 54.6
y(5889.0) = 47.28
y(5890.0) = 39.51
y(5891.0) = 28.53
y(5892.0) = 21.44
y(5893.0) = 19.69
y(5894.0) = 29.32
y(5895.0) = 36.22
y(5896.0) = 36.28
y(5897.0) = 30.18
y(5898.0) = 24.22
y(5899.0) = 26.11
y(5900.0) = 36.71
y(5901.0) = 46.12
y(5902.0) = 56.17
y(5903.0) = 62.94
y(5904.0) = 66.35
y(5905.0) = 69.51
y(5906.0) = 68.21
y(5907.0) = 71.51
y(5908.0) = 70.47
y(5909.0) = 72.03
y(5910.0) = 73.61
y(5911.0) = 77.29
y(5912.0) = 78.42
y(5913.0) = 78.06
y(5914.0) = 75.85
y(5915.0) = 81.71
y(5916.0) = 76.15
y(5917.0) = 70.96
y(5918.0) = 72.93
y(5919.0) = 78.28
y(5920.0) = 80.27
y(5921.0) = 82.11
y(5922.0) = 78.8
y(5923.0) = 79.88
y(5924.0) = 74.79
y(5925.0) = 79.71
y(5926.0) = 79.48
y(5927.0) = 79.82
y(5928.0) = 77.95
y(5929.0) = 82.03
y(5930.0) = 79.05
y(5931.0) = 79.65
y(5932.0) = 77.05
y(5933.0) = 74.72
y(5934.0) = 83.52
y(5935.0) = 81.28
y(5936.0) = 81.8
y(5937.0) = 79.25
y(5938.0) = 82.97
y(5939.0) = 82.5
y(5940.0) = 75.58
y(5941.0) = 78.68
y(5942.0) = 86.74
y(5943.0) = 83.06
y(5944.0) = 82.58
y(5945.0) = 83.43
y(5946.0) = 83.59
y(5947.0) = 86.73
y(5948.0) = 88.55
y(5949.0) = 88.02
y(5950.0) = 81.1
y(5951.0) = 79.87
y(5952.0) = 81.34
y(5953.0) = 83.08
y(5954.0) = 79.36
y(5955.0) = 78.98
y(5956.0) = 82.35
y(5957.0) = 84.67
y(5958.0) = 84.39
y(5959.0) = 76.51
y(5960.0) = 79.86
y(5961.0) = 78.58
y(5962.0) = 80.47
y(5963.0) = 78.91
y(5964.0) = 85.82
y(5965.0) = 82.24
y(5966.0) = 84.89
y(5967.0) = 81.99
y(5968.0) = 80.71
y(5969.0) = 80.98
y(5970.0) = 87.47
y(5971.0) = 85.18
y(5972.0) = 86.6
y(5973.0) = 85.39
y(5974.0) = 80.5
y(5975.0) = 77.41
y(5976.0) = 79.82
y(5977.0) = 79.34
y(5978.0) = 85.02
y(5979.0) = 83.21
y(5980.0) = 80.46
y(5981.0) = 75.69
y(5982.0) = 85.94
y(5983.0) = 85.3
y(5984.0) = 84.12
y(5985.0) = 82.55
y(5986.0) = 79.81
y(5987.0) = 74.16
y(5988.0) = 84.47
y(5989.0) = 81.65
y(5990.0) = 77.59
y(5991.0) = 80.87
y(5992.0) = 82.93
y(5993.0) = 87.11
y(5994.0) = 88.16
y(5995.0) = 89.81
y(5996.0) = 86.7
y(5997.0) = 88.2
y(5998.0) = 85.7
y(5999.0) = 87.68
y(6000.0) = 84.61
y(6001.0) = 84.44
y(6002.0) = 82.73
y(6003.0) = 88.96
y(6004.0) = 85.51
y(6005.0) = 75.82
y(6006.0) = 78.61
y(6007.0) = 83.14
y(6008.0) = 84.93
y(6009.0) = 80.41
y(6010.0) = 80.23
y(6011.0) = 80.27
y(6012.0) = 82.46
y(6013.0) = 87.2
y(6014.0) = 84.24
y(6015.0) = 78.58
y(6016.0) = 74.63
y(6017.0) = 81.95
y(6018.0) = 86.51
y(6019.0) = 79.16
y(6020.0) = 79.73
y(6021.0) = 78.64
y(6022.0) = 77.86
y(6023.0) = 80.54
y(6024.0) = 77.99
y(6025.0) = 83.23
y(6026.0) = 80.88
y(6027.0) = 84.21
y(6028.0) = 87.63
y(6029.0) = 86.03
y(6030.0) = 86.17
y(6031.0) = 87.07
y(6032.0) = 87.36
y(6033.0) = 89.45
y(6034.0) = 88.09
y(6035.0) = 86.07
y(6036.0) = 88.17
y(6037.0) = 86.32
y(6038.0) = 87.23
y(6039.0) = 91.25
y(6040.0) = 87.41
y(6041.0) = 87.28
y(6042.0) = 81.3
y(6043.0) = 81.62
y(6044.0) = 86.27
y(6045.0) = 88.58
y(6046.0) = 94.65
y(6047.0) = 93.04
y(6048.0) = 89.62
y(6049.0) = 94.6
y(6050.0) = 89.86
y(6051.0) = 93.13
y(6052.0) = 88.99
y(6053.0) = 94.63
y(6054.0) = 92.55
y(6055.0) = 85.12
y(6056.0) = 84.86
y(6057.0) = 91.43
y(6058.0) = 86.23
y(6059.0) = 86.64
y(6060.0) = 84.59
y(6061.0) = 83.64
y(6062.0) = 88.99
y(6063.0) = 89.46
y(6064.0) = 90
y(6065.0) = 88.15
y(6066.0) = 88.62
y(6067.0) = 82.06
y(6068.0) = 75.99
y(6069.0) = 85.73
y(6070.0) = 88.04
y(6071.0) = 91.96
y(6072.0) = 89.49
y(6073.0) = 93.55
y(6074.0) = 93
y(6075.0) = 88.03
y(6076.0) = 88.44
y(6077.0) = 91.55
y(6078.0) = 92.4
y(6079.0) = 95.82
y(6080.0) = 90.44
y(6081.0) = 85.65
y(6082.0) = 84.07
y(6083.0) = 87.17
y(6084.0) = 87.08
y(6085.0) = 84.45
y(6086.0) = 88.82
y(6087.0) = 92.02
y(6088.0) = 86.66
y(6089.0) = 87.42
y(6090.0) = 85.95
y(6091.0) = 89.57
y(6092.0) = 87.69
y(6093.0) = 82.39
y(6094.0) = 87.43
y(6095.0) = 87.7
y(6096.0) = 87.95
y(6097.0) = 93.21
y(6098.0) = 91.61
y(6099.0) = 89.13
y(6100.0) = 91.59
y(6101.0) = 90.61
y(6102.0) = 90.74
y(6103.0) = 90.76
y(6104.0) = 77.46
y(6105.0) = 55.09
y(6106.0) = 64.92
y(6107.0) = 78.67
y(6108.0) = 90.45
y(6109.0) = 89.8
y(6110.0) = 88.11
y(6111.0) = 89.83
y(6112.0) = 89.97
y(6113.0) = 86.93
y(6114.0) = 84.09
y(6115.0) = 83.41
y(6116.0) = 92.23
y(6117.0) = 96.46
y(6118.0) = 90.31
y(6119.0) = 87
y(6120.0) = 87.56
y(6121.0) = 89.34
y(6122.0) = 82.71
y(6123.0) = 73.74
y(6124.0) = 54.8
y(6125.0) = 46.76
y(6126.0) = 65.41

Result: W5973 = -3.9 angstrom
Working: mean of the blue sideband 68.1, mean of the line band 81.9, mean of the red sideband 87.2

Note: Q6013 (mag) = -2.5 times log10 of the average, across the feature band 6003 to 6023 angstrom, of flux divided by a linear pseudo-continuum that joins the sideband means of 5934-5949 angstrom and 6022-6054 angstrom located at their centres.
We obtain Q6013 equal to 0.06 mag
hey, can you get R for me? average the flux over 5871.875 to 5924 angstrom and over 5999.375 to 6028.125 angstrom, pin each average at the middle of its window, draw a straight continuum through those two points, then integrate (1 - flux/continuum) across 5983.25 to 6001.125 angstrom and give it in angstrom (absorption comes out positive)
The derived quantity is -1.3 angstrom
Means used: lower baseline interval 63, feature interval 83.9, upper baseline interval 81.9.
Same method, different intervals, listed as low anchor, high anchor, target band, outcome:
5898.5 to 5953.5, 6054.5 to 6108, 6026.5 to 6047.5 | -0.9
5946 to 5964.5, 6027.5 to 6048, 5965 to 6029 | 1.7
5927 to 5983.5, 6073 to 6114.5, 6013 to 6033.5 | 0.4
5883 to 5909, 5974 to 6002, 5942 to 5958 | -3.3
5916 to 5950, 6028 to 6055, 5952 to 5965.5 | 0.2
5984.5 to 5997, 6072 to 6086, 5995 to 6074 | 0.4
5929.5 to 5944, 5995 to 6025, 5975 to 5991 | 0.1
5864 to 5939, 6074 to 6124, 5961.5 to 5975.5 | -1.6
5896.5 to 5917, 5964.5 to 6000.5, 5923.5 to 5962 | -4.8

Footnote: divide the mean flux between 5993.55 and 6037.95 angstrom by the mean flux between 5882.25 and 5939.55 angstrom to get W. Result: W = 1.3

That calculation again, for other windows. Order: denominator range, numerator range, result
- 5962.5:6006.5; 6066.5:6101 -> 1.06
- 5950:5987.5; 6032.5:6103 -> 1.08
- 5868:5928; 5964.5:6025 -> 1.27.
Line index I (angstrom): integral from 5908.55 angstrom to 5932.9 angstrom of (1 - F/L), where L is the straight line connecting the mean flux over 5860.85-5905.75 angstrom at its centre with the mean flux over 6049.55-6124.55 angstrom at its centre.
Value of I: -4.2 angstrom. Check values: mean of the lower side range 61.5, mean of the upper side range 86.9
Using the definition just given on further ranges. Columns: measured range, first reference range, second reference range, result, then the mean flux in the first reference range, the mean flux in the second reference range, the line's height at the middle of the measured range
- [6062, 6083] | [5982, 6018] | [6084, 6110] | -0.87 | 83.1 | 85.8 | 85.1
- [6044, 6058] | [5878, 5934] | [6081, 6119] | -1.68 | 64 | 86.5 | 80.8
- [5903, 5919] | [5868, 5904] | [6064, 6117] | -3.17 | 57.6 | 87.1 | 61.2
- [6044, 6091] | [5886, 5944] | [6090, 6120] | -3.66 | 66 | 86.4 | 82.4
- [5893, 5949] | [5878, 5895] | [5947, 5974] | -2.19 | 54.1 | 82.6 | 67.4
